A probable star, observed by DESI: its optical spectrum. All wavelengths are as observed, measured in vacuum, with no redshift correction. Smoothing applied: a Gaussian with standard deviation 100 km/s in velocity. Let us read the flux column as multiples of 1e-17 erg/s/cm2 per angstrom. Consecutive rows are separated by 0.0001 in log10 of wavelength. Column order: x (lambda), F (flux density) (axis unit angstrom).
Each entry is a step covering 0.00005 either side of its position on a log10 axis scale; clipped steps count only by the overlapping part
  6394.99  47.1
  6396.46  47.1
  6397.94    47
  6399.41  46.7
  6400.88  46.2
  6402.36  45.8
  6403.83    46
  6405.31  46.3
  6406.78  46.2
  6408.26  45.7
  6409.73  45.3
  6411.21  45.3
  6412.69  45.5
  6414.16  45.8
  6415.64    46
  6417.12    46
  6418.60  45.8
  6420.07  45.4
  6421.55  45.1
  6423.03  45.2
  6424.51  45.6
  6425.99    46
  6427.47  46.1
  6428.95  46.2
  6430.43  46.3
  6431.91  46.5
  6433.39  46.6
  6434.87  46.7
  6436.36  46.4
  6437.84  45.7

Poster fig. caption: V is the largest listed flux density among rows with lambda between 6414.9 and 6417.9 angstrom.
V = 46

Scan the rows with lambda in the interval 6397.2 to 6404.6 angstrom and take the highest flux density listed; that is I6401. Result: 47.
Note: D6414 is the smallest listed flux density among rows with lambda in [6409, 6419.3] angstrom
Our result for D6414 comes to 45.3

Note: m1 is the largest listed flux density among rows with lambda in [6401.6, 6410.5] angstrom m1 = 46.3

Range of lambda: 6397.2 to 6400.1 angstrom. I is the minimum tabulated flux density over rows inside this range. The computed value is 46.7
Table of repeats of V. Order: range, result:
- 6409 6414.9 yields 45.8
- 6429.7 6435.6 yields 46.7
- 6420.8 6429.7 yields 46.2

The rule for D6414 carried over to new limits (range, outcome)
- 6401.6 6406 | 45.8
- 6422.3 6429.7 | 45.2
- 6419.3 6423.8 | 45.1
